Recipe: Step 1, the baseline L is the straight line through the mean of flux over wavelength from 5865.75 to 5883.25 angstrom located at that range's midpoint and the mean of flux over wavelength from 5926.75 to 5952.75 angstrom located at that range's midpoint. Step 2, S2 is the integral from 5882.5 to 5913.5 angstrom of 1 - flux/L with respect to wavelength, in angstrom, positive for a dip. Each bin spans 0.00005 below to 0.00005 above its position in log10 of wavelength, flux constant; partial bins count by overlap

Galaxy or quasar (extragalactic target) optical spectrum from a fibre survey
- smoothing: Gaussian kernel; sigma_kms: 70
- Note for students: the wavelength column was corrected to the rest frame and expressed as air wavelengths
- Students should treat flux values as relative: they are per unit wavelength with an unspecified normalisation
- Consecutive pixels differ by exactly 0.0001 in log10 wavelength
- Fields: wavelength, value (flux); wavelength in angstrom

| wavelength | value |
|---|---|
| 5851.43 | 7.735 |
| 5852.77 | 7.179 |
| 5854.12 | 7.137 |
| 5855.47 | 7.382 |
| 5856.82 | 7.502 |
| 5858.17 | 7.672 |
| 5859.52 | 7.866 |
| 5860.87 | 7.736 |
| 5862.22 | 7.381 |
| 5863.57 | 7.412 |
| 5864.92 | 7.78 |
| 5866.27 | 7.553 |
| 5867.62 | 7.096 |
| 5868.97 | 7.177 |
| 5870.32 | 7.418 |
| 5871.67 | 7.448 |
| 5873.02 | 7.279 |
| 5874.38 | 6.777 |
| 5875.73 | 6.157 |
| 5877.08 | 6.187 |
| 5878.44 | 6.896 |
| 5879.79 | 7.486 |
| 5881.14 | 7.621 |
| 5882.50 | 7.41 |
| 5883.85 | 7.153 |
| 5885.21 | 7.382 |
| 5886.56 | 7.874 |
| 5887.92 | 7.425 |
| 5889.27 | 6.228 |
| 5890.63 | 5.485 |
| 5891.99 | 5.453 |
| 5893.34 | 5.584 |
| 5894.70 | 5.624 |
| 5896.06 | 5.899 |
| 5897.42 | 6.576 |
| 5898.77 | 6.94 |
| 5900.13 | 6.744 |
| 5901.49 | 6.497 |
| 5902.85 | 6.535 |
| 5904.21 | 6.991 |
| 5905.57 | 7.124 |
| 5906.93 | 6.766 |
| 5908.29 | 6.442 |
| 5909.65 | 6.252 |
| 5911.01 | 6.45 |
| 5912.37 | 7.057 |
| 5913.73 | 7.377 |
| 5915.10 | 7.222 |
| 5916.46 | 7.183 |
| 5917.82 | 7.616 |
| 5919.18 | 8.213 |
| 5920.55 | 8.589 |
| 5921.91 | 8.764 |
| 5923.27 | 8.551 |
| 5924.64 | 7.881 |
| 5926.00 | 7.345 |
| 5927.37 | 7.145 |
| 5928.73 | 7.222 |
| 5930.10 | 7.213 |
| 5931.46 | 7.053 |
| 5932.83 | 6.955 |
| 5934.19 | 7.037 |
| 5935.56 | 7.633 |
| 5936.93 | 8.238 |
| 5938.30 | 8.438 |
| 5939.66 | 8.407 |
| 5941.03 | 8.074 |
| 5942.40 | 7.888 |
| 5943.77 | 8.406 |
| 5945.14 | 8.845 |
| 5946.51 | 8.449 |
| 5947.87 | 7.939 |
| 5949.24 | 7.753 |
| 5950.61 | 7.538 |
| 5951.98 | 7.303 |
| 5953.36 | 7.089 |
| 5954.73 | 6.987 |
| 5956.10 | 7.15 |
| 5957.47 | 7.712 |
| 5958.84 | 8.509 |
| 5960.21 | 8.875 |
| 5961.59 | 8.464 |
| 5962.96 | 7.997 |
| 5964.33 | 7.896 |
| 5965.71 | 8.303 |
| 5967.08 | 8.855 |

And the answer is 3.2 angstrom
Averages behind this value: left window 7.11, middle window 6.6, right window 7.76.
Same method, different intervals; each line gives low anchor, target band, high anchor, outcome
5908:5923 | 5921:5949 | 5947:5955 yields -1.6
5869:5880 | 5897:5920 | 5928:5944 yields 1.3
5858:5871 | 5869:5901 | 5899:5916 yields 1.9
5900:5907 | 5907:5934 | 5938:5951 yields -0.1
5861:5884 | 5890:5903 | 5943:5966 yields 2.3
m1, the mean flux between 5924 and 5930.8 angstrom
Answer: 7.36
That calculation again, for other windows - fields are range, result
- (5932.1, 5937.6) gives 7.45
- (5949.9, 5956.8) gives 7.21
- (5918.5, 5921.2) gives 8.38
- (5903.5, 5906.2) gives 7.05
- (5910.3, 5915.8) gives 7.02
